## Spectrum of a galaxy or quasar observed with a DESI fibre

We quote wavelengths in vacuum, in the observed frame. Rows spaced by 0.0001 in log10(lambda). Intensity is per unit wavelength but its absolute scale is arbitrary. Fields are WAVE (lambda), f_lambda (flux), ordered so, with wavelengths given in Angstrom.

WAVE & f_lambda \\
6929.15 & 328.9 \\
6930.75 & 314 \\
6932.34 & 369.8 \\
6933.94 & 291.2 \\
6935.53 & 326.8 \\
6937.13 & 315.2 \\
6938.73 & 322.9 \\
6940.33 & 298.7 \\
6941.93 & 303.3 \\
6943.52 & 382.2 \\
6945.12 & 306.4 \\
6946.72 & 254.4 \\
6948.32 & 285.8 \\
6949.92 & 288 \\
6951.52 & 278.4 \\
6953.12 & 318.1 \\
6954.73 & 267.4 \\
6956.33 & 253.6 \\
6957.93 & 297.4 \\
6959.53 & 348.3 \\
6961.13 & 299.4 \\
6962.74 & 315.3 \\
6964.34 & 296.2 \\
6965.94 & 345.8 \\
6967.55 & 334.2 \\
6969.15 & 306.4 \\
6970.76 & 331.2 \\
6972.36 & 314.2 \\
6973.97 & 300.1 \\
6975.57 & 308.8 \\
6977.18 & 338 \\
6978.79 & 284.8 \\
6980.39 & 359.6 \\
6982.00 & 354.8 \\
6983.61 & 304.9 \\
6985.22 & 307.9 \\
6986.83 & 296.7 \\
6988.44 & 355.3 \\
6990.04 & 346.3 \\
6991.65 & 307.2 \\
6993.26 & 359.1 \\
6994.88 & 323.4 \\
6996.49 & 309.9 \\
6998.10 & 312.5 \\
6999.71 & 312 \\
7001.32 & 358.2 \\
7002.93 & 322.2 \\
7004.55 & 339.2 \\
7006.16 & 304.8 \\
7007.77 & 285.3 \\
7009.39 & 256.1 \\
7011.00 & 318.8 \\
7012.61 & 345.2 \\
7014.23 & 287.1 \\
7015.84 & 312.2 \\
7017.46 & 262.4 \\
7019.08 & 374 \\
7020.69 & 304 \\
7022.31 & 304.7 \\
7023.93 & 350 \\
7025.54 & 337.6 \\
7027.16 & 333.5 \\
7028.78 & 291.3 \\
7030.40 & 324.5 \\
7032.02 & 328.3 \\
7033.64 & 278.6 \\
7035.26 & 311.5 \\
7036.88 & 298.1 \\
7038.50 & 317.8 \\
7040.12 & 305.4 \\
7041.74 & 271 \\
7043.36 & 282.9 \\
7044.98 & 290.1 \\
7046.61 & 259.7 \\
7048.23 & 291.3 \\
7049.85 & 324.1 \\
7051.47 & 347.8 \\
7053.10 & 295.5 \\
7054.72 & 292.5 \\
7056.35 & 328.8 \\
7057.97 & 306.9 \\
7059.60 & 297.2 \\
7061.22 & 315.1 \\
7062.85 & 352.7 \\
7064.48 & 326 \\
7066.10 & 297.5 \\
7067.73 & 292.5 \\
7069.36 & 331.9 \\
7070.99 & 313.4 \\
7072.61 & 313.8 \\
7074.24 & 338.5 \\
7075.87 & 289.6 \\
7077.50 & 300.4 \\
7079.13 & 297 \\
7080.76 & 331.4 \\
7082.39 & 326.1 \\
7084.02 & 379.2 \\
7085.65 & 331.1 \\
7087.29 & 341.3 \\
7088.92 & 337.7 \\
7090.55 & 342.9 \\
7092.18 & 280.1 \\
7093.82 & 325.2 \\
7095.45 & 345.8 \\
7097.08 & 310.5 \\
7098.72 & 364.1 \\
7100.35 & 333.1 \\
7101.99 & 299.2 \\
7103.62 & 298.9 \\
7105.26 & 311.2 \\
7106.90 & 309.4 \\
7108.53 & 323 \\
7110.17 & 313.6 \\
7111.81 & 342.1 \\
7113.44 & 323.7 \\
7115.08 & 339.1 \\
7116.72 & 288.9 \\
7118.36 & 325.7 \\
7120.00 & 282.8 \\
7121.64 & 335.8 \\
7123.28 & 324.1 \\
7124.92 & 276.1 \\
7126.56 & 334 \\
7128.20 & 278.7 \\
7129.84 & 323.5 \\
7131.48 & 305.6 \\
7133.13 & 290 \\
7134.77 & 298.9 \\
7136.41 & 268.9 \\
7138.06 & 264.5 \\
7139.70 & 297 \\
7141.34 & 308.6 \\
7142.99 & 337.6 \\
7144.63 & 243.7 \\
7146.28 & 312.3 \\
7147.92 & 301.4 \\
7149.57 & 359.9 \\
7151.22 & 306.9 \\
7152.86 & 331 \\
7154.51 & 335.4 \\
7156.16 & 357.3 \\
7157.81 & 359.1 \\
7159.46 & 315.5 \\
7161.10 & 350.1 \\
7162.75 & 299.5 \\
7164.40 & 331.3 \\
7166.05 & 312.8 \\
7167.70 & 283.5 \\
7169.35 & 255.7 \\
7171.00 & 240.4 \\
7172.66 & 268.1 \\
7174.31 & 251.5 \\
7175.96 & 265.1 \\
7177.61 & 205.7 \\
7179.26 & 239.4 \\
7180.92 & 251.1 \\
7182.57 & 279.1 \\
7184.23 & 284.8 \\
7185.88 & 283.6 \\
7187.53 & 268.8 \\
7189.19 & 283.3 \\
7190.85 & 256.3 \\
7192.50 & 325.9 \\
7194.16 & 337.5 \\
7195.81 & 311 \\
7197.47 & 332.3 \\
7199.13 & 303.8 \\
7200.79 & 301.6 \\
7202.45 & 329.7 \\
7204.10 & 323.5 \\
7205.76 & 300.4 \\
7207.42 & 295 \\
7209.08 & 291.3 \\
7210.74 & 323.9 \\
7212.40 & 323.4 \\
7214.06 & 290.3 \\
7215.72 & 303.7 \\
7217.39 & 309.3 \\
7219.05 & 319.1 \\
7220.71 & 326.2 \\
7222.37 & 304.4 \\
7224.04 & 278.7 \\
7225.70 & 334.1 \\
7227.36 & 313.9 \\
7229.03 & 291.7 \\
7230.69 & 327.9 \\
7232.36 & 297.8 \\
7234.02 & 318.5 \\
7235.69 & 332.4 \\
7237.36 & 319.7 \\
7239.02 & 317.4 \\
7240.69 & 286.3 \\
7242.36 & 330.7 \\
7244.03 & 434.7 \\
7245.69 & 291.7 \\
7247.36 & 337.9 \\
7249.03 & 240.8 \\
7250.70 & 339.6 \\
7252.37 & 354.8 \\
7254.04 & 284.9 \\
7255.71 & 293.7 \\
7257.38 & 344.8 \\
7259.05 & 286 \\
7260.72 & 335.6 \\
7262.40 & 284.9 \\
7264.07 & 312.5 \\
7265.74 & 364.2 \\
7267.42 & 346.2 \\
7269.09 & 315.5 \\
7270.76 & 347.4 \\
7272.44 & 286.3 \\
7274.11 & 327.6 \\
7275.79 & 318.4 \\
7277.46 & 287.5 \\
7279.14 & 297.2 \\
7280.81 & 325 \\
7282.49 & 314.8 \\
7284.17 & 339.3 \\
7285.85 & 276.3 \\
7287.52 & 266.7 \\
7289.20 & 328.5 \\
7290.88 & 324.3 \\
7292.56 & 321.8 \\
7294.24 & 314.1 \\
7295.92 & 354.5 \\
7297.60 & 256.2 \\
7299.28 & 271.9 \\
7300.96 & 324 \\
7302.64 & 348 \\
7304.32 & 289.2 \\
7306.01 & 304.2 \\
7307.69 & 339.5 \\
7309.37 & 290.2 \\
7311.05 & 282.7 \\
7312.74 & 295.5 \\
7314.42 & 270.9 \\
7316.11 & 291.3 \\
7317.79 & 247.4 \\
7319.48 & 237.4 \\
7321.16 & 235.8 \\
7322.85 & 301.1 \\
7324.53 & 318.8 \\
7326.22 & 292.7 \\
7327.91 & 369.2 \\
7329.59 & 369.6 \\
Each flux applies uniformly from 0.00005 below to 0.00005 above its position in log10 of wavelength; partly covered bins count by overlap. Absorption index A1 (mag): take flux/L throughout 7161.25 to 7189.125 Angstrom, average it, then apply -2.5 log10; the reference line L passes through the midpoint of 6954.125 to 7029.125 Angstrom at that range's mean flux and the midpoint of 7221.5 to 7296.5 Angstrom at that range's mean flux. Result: 0.16 mag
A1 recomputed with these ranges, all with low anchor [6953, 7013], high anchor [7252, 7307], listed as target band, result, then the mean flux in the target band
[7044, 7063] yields 0.032 mag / 307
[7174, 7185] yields 0.233 mag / 254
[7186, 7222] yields 0.025 mag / 307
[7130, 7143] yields 0.070 mag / 295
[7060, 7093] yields -0.021 mag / 322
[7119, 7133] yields 0.028 mag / 307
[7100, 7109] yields 0.015 mag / 311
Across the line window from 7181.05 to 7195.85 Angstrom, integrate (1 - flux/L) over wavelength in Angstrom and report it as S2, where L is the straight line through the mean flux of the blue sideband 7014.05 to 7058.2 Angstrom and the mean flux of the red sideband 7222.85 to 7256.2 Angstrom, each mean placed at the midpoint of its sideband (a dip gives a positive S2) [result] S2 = 1.2 Angstrom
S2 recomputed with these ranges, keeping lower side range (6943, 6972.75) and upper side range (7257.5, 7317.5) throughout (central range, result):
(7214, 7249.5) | -0.74 Angstrom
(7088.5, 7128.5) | -1.40 Angstrom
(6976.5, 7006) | -2.00 Angstrom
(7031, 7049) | 0.71 Angstrom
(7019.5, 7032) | -0.67 Angstrom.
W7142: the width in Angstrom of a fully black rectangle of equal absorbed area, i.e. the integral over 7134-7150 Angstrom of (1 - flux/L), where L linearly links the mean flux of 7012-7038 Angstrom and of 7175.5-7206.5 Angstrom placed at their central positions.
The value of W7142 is -0.1 Angstrom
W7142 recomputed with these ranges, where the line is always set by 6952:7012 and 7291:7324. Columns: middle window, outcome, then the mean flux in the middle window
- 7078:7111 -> -1.7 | 325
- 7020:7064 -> 0.4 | 309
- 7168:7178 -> 1.7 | 251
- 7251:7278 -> -2.0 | 319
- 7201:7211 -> -0.3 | 309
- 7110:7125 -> -0.5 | 317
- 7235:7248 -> -1.4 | 331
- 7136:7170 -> -0.8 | 312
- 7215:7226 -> -0.4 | 310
